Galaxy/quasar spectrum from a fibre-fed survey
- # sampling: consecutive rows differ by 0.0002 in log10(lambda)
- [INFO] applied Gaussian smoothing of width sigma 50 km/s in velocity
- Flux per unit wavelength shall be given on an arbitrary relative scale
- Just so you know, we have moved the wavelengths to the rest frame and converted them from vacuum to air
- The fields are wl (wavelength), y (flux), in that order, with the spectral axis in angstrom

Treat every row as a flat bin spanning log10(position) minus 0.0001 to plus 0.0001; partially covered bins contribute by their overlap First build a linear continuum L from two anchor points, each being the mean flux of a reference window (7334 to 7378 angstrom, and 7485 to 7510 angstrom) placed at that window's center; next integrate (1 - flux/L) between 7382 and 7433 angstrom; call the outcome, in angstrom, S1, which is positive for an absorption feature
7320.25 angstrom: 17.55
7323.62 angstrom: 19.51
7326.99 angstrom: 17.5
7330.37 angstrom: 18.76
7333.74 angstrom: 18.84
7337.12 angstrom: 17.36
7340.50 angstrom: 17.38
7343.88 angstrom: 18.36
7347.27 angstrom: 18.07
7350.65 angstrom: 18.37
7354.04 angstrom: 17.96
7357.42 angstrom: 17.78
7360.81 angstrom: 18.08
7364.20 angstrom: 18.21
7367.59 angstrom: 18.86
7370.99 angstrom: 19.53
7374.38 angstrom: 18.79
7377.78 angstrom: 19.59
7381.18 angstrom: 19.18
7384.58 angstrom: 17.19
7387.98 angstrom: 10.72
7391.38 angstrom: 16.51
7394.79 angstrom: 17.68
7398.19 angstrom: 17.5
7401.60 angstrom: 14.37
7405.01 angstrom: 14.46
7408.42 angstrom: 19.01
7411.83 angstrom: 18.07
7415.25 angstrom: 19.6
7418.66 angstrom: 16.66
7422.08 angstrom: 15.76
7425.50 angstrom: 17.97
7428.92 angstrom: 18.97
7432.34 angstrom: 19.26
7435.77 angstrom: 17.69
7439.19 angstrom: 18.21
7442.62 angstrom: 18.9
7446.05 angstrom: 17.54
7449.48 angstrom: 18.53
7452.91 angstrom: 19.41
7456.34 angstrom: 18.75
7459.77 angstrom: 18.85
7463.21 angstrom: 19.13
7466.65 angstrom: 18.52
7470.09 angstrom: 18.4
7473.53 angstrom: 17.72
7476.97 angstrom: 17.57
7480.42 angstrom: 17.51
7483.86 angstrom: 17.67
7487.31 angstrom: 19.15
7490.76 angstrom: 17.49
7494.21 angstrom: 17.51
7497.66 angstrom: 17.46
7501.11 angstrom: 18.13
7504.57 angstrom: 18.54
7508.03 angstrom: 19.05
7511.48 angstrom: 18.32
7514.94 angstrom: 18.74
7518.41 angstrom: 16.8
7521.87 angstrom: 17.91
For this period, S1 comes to 3.8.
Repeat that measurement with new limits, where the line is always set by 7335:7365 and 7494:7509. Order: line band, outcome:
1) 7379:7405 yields 2.7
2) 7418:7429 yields 0.5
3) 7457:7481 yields -0.3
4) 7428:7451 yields -0.4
